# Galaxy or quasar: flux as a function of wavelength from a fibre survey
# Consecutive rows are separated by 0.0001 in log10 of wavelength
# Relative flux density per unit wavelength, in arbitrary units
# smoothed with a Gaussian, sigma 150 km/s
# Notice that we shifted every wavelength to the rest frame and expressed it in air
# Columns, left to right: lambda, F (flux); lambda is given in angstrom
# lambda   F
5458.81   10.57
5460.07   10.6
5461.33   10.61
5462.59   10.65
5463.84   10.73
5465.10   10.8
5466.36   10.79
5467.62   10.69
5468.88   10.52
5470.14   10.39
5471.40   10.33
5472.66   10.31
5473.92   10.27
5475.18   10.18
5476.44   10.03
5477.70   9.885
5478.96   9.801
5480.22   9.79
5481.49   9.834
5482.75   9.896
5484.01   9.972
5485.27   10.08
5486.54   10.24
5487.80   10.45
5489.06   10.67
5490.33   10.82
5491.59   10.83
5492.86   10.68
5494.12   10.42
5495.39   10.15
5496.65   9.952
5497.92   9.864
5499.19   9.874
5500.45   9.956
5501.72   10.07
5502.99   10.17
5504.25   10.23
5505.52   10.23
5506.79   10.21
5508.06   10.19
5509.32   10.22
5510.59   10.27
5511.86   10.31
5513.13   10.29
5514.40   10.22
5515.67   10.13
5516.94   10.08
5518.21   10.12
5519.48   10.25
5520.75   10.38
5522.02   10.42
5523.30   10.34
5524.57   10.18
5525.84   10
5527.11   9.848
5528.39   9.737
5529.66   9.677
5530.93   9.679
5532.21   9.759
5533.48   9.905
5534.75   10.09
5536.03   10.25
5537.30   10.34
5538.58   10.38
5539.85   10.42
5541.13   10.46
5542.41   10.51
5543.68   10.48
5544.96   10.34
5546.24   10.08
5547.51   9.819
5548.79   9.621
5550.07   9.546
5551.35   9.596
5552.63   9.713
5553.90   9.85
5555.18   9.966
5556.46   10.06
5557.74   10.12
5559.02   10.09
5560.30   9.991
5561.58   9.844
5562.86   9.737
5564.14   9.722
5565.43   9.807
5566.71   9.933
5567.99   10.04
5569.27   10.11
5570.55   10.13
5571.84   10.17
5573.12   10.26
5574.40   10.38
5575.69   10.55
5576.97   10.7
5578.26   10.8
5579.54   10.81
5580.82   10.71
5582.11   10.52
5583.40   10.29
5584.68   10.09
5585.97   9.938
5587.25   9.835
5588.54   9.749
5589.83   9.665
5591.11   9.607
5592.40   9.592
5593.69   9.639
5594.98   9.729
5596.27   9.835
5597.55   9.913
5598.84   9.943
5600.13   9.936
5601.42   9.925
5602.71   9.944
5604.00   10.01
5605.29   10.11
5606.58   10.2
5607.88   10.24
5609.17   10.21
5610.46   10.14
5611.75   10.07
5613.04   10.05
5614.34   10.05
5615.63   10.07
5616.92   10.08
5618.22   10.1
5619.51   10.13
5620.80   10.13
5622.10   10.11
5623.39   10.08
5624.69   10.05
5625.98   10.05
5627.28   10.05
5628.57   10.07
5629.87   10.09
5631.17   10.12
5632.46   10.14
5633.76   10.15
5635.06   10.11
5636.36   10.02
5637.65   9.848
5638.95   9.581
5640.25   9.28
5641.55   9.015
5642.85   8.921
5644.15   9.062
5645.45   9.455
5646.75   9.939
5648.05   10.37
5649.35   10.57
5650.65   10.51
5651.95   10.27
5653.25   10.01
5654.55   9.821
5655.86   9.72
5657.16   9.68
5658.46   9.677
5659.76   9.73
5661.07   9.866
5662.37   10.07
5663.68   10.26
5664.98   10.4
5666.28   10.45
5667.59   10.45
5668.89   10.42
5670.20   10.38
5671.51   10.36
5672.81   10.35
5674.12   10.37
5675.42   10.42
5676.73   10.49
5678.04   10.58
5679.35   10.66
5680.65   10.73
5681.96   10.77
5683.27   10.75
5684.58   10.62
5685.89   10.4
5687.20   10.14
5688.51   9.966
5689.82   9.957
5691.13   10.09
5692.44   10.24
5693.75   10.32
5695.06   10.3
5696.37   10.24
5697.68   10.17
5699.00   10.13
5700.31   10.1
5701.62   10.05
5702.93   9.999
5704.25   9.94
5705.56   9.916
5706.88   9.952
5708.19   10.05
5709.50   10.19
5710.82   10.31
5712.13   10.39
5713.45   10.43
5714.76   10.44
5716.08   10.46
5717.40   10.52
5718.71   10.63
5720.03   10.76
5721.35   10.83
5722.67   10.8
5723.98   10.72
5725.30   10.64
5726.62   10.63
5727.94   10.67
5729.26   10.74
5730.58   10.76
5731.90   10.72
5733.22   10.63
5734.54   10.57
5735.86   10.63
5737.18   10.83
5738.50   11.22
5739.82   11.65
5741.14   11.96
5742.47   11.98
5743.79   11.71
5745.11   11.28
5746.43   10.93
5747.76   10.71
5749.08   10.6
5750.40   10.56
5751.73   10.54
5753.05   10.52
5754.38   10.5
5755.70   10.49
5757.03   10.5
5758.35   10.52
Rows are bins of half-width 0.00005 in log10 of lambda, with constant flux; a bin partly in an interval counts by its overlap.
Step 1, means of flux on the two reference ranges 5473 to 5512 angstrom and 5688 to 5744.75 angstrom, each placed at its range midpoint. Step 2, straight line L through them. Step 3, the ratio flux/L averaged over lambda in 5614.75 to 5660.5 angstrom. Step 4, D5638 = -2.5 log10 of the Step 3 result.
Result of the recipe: 0.05 mag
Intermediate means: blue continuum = 10.2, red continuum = 10.5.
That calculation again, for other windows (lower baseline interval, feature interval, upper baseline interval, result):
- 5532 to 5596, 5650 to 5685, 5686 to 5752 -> 0.012 mag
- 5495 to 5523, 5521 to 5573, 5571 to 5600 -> 0.013 mag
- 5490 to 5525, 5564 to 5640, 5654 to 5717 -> 0.018 mag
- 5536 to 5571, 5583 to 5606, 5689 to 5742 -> 0.030 mag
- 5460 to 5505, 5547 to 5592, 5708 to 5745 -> 0.045 mag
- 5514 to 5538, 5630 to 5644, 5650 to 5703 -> 0.054 mag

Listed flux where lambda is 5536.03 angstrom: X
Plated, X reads 10.25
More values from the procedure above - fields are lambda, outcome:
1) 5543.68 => 10.48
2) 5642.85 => 8.921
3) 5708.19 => 10.05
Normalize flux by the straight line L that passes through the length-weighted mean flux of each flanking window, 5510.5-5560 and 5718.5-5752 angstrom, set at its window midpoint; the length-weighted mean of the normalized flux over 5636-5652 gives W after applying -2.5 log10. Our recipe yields 0.09 mag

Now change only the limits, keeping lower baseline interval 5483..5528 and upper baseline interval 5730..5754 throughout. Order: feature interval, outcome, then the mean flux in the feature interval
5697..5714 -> 0.08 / 10.1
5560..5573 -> 0.05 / 9.96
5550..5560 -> 0.05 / 9.89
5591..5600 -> 0.08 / 9.77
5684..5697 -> 0.06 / 10.2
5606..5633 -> 0.05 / 10.1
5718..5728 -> 0.02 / 10.7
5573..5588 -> 0.01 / 10.4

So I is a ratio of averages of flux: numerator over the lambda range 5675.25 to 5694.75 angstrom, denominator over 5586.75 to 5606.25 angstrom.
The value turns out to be 1.1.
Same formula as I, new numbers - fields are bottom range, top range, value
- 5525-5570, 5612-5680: 1.01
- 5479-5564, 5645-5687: 1.02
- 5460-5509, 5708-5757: 1.05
